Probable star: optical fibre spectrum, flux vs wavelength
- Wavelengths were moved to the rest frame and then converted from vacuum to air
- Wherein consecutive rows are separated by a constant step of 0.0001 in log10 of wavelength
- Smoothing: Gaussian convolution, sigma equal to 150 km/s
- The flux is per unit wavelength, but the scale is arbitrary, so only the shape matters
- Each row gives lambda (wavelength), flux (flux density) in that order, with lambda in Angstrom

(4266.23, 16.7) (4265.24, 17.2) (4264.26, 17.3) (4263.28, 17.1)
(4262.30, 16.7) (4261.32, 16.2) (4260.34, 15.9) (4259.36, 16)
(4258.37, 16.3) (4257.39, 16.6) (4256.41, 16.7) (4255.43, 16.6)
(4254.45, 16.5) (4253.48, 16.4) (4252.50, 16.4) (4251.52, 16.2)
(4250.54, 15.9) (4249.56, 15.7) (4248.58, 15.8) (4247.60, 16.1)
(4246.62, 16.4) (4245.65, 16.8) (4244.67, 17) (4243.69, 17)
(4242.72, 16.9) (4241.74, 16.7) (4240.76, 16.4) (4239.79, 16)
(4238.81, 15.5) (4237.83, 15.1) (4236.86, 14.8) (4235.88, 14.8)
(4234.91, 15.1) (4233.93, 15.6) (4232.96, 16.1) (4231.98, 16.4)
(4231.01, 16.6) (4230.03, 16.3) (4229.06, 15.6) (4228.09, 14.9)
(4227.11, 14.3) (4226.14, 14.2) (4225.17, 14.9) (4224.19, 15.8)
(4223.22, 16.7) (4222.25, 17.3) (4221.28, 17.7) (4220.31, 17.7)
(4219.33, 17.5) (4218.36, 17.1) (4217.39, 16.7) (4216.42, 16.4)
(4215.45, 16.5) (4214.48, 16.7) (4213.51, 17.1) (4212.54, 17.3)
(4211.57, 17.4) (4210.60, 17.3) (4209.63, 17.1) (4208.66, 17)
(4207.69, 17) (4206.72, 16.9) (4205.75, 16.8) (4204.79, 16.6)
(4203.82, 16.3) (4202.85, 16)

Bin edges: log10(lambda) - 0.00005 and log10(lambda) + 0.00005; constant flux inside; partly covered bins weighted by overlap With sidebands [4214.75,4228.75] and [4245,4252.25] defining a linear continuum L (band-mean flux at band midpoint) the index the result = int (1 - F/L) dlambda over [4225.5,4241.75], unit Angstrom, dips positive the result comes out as 0.7 Angstrom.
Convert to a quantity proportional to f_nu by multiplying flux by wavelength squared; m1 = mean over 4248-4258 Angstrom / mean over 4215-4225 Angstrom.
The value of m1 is 0.98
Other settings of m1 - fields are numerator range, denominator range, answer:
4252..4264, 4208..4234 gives 1.02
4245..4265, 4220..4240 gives 1.05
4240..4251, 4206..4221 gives 0.98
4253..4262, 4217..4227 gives 1.01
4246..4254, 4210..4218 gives 0.97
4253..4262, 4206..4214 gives 0.98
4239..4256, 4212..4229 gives 1.01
